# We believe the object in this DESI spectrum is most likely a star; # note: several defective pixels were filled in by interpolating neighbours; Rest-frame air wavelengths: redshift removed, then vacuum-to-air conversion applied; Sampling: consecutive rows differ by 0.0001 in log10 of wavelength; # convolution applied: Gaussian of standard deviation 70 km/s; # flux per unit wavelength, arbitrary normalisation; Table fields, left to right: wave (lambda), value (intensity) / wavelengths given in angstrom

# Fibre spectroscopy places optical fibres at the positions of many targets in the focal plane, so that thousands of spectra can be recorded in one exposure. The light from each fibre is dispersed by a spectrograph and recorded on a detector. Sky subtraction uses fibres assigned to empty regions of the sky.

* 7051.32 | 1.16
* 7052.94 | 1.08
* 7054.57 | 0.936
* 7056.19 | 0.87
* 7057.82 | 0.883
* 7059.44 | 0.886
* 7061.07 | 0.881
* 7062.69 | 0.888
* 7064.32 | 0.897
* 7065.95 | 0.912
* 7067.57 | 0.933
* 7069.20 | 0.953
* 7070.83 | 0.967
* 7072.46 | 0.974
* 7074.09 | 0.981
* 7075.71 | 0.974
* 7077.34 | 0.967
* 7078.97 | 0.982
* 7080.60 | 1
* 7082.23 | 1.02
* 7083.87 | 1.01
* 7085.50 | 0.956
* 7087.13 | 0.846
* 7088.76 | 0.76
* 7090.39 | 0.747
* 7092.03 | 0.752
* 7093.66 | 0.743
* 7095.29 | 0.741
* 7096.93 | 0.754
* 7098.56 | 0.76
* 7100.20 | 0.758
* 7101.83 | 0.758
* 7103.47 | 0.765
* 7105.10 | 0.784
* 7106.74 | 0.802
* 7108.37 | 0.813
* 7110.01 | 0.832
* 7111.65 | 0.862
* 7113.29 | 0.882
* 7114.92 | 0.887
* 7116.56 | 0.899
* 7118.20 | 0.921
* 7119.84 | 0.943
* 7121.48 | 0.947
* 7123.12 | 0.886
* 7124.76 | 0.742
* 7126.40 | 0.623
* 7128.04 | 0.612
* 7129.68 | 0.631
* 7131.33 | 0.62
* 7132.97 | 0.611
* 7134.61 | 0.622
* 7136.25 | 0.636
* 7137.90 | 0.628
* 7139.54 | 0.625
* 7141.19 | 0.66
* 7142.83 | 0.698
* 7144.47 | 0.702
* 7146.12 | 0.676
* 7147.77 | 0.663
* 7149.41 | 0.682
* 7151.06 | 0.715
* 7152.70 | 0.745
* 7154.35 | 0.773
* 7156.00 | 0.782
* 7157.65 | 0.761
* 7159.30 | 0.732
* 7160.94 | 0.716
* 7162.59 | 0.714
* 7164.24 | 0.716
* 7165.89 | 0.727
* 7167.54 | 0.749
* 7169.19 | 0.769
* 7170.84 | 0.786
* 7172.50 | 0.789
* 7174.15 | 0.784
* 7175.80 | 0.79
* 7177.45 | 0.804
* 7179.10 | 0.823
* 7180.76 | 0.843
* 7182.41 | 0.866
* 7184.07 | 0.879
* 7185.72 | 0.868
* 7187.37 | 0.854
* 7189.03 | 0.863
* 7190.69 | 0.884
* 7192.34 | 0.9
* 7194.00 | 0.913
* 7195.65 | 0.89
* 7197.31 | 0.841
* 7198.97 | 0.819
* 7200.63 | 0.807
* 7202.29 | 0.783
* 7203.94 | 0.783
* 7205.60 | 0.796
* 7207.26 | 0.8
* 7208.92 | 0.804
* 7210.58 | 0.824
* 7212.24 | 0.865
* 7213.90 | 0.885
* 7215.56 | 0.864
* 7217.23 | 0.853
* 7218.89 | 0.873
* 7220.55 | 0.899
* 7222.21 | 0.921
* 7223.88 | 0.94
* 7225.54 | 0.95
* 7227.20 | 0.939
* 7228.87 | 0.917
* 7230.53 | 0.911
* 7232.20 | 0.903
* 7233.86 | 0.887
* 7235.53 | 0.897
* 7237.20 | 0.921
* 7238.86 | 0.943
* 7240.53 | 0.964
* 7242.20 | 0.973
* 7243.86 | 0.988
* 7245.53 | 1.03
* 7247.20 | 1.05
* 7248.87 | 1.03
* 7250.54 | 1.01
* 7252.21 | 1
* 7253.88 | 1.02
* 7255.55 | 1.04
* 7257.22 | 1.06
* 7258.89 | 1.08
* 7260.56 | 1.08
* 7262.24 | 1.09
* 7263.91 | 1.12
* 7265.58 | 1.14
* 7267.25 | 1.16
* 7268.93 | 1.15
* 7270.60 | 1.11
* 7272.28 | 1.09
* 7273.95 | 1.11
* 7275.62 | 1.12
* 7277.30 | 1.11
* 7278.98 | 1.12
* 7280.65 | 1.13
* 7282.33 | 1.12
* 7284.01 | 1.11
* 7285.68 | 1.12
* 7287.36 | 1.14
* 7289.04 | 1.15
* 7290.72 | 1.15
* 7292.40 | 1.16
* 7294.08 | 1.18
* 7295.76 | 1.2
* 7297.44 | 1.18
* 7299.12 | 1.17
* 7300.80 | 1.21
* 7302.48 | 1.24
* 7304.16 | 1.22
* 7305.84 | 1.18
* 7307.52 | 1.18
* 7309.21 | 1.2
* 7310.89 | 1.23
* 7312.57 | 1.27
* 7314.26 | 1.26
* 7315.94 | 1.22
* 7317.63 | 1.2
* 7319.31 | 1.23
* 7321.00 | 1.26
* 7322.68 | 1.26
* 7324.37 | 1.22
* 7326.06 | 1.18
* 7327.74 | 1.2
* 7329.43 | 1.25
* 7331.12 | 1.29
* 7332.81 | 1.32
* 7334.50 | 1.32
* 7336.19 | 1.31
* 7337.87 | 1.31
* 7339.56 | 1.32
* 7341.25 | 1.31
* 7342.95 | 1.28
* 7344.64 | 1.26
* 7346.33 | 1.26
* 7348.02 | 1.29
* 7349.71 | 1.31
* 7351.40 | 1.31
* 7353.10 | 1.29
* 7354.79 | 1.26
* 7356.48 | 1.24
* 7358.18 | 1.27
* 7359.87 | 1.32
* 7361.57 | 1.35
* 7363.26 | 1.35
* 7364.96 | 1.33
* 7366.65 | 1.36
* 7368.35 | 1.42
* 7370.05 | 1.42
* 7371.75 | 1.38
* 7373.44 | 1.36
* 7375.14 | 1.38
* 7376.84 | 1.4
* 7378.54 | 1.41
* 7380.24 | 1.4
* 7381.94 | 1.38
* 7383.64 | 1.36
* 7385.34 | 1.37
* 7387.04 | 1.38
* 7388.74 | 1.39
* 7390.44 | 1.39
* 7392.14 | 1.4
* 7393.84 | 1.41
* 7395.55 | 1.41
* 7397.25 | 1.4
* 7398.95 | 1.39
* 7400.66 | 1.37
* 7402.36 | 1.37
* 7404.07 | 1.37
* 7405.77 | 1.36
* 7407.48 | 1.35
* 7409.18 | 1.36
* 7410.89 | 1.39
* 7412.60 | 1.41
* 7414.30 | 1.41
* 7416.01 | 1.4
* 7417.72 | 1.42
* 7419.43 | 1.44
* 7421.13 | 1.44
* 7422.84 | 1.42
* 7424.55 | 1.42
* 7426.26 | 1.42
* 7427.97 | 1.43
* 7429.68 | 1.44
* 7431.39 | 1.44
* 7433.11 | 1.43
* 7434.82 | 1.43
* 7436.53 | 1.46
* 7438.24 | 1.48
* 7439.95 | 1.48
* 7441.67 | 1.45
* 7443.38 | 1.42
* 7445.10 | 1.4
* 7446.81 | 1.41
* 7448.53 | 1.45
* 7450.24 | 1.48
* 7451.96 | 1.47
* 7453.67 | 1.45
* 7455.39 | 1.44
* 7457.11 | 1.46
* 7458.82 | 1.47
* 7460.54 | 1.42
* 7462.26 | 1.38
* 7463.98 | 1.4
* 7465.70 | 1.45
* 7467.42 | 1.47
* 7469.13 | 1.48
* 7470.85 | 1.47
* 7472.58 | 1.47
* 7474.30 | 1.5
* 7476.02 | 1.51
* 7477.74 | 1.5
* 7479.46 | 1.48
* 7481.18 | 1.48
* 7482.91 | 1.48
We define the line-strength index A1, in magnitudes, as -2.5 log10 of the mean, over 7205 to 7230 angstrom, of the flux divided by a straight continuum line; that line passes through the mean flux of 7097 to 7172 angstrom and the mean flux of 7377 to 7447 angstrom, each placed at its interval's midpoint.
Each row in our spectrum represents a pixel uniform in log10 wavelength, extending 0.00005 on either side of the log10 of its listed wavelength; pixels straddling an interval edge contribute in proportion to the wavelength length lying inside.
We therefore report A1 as 0.08 mag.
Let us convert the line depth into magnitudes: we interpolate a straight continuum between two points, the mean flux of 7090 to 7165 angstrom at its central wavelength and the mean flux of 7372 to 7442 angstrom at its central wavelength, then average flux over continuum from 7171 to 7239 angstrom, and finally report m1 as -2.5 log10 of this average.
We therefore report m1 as 0.08 mag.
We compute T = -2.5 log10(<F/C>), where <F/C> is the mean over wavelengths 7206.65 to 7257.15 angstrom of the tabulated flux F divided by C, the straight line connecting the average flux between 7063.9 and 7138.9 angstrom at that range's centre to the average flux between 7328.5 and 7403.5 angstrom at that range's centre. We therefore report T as 0.16 mag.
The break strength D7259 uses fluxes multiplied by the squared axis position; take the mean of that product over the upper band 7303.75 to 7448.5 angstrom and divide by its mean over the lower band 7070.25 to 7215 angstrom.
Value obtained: 1.79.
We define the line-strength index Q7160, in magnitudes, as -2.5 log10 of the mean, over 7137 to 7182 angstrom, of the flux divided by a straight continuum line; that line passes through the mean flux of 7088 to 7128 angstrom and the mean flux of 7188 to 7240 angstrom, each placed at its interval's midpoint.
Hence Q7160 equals 0.140 mag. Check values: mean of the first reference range 0.803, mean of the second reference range 0.874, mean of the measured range 0.736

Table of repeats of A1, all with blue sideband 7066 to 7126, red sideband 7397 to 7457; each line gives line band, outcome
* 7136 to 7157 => 0.35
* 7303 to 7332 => 0.01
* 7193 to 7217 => 0.25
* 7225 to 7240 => 0.19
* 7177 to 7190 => 0.19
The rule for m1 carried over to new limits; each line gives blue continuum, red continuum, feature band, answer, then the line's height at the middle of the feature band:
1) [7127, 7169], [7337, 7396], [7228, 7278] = -0.03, 1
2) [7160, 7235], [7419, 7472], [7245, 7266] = -0.08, 0.981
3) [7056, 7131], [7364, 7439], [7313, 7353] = 0.01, 1.28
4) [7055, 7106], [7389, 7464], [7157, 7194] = 0.26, 1.02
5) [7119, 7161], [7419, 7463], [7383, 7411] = -0.04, 1.33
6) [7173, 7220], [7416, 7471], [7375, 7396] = -0.07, 1.3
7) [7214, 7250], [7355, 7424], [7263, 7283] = -0.07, 1.05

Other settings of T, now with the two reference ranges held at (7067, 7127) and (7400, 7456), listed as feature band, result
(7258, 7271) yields 0.029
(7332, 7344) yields -0.033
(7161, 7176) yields 0.288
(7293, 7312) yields 0.009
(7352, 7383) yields -0.025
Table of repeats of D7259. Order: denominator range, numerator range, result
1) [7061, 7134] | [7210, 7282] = 1.24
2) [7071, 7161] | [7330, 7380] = 1.79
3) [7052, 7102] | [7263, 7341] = 1.43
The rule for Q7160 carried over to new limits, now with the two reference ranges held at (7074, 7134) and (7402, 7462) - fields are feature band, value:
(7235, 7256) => 0.10 mag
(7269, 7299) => 0.02 mag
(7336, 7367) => -0.02 mag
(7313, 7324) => -0.02 mag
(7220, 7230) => 0.13 mag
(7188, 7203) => 0.16 mag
